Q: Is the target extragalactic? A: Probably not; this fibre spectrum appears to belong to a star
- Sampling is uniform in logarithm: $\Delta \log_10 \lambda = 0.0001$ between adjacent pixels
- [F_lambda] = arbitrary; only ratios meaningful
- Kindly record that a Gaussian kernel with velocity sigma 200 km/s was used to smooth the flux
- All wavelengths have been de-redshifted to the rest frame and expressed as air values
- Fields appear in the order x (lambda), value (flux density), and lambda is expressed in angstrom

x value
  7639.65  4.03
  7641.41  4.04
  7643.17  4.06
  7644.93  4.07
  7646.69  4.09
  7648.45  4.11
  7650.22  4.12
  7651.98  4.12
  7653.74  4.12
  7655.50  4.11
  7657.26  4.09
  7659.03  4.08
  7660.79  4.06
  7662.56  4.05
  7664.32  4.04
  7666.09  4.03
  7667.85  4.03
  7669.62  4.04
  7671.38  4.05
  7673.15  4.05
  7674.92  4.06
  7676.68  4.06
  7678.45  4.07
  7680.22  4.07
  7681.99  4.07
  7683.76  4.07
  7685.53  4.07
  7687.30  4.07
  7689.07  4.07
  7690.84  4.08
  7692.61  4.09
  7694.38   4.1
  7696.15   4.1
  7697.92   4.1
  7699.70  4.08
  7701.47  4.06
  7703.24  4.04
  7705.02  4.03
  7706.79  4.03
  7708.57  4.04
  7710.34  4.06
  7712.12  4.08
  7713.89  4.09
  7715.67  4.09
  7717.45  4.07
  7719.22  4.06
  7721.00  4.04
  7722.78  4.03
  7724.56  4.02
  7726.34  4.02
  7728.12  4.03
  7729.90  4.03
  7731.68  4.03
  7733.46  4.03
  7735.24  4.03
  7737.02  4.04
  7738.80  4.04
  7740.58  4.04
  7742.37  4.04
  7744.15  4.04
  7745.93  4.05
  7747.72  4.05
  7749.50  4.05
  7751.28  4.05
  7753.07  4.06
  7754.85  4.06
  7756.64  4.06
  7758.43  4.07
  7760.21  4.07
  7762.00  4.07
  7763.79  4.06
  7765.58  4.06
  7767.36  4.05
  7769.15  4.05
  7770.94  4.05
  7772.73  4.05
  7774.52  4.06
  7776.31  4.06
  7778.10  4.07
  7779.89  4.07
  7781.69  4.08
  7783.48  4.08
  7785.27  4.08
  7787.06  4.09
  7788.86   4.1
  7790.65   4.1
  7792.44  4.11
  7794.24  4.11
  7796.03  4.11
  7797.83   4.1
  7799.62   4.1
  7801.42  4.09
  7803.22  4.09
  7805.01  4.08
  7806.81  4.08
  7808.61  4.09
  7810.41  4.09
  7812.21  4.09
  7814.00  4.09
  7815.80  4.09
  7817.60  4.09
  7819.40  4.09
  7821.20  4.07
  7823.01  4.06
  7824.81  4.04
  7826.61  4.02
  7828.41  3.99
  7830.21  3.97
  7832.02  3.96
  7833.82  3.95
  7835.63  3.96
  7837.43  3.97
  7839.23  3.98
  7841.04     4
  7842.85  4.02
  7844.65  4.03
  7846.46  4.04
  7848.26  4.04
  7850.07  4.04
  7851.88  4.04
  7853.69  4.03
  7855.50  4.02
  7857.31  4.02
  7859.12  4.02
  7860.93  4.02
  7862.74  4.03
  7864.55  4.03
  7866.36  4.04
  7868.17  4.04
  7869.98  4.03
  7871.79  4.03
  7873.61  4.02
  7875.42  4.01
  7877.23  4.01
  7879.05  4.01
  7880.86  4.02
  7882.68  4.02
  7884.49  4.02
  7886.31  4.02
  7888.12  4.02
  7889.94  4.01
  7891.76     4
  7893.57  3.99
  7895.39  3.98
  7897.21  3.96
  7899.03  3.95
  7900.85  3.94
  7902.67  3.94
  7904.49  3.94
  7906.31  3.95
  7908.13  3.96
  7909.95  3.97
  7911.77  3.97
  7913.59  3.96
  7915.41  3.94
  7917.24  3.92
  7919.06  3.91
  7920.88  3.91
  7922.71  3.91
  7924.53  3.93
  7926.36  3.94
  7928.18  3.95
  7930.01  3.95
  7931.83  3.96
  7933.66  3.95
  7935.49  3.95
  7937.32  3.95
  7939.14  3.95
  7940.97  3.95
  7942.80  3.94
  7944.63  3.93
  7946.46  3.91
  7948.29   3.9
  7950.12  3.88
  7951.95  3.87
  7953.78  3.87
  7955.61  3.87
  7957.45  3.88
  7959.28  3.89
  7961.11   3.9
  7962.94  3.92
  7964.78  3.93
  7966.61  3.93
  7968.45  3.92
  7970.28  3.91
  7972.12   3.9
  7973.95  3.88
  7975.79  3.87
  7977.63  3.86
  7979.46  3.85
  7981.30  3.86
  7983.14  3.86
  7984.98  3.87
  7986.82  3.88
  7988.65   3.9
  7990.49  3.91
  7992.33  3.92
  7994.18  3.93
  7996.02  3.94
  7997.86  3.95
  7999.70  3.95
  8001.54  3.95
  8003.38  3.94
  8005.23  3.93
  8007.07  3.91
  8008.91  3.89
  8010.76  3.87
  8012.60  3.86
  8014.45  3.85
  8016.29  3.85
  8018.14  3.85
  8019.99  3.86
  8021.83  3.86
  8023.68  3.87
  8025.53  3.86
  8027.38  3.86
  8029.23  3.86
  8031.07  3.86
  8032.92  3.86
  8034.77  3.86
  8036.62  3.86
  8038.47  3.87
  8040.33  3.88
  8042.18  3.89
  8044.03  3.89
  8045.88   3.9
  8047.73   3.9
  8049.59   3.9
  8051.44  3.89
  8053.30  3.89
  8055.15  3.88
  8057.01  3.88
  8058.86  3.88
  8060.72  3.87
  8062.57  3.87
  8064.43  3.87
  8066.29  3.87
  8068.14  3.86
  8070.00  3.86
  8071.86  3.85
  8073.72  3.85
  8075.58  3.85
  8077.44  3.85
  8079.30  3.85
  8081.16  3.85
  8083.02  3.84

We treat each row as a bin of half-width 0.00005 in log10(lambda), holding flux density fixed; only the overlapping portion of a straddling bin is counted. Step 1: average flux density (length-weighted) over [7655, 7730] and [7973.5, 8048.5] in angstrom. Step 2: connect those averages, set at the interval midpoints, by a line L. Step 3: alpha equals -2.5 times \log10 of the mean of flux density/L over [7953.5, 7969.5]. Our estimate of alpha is 0.003 mag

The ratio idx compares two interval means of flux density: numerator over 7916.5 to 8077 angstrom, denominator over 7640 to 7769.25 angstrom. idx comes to 1.0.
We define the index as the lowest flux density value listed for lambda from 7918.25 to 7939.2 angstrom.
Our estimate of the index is 3.91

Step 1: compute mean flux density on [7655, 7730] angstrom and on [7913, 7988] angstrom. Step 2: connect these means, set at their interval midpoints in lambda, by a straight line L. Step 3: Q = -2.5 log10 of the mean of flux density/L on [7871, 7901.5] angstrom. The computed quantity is -0.01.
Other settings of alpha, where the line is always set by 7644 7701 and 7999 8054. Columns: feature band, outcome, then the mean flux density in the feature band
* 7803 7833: -0.017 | 4.06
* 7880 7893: -0.016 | 4.02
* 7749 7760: -0.008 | 4.06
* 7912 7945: -0.001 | 3.94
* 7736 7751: -0.002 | 4.05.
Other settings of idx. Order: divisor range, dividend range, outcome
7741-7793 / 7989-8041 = 0.96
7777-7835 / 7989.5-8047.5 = 0.96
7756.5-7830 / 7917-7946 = 0.97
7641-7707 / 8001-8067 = 0.95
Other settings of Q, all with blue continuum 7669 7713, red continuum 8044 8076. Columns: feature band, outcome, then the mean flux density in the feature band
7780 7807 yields -0.02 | 4.09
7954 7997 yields 0.01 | 3.89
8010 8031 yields 0.01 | 3.86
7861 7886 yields -0.01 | 4.02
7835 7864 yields -0.01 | 4.02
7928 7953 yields 0.00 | 3.93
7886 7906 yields 0.00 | 3.98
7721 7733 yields 0.01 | 4.03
